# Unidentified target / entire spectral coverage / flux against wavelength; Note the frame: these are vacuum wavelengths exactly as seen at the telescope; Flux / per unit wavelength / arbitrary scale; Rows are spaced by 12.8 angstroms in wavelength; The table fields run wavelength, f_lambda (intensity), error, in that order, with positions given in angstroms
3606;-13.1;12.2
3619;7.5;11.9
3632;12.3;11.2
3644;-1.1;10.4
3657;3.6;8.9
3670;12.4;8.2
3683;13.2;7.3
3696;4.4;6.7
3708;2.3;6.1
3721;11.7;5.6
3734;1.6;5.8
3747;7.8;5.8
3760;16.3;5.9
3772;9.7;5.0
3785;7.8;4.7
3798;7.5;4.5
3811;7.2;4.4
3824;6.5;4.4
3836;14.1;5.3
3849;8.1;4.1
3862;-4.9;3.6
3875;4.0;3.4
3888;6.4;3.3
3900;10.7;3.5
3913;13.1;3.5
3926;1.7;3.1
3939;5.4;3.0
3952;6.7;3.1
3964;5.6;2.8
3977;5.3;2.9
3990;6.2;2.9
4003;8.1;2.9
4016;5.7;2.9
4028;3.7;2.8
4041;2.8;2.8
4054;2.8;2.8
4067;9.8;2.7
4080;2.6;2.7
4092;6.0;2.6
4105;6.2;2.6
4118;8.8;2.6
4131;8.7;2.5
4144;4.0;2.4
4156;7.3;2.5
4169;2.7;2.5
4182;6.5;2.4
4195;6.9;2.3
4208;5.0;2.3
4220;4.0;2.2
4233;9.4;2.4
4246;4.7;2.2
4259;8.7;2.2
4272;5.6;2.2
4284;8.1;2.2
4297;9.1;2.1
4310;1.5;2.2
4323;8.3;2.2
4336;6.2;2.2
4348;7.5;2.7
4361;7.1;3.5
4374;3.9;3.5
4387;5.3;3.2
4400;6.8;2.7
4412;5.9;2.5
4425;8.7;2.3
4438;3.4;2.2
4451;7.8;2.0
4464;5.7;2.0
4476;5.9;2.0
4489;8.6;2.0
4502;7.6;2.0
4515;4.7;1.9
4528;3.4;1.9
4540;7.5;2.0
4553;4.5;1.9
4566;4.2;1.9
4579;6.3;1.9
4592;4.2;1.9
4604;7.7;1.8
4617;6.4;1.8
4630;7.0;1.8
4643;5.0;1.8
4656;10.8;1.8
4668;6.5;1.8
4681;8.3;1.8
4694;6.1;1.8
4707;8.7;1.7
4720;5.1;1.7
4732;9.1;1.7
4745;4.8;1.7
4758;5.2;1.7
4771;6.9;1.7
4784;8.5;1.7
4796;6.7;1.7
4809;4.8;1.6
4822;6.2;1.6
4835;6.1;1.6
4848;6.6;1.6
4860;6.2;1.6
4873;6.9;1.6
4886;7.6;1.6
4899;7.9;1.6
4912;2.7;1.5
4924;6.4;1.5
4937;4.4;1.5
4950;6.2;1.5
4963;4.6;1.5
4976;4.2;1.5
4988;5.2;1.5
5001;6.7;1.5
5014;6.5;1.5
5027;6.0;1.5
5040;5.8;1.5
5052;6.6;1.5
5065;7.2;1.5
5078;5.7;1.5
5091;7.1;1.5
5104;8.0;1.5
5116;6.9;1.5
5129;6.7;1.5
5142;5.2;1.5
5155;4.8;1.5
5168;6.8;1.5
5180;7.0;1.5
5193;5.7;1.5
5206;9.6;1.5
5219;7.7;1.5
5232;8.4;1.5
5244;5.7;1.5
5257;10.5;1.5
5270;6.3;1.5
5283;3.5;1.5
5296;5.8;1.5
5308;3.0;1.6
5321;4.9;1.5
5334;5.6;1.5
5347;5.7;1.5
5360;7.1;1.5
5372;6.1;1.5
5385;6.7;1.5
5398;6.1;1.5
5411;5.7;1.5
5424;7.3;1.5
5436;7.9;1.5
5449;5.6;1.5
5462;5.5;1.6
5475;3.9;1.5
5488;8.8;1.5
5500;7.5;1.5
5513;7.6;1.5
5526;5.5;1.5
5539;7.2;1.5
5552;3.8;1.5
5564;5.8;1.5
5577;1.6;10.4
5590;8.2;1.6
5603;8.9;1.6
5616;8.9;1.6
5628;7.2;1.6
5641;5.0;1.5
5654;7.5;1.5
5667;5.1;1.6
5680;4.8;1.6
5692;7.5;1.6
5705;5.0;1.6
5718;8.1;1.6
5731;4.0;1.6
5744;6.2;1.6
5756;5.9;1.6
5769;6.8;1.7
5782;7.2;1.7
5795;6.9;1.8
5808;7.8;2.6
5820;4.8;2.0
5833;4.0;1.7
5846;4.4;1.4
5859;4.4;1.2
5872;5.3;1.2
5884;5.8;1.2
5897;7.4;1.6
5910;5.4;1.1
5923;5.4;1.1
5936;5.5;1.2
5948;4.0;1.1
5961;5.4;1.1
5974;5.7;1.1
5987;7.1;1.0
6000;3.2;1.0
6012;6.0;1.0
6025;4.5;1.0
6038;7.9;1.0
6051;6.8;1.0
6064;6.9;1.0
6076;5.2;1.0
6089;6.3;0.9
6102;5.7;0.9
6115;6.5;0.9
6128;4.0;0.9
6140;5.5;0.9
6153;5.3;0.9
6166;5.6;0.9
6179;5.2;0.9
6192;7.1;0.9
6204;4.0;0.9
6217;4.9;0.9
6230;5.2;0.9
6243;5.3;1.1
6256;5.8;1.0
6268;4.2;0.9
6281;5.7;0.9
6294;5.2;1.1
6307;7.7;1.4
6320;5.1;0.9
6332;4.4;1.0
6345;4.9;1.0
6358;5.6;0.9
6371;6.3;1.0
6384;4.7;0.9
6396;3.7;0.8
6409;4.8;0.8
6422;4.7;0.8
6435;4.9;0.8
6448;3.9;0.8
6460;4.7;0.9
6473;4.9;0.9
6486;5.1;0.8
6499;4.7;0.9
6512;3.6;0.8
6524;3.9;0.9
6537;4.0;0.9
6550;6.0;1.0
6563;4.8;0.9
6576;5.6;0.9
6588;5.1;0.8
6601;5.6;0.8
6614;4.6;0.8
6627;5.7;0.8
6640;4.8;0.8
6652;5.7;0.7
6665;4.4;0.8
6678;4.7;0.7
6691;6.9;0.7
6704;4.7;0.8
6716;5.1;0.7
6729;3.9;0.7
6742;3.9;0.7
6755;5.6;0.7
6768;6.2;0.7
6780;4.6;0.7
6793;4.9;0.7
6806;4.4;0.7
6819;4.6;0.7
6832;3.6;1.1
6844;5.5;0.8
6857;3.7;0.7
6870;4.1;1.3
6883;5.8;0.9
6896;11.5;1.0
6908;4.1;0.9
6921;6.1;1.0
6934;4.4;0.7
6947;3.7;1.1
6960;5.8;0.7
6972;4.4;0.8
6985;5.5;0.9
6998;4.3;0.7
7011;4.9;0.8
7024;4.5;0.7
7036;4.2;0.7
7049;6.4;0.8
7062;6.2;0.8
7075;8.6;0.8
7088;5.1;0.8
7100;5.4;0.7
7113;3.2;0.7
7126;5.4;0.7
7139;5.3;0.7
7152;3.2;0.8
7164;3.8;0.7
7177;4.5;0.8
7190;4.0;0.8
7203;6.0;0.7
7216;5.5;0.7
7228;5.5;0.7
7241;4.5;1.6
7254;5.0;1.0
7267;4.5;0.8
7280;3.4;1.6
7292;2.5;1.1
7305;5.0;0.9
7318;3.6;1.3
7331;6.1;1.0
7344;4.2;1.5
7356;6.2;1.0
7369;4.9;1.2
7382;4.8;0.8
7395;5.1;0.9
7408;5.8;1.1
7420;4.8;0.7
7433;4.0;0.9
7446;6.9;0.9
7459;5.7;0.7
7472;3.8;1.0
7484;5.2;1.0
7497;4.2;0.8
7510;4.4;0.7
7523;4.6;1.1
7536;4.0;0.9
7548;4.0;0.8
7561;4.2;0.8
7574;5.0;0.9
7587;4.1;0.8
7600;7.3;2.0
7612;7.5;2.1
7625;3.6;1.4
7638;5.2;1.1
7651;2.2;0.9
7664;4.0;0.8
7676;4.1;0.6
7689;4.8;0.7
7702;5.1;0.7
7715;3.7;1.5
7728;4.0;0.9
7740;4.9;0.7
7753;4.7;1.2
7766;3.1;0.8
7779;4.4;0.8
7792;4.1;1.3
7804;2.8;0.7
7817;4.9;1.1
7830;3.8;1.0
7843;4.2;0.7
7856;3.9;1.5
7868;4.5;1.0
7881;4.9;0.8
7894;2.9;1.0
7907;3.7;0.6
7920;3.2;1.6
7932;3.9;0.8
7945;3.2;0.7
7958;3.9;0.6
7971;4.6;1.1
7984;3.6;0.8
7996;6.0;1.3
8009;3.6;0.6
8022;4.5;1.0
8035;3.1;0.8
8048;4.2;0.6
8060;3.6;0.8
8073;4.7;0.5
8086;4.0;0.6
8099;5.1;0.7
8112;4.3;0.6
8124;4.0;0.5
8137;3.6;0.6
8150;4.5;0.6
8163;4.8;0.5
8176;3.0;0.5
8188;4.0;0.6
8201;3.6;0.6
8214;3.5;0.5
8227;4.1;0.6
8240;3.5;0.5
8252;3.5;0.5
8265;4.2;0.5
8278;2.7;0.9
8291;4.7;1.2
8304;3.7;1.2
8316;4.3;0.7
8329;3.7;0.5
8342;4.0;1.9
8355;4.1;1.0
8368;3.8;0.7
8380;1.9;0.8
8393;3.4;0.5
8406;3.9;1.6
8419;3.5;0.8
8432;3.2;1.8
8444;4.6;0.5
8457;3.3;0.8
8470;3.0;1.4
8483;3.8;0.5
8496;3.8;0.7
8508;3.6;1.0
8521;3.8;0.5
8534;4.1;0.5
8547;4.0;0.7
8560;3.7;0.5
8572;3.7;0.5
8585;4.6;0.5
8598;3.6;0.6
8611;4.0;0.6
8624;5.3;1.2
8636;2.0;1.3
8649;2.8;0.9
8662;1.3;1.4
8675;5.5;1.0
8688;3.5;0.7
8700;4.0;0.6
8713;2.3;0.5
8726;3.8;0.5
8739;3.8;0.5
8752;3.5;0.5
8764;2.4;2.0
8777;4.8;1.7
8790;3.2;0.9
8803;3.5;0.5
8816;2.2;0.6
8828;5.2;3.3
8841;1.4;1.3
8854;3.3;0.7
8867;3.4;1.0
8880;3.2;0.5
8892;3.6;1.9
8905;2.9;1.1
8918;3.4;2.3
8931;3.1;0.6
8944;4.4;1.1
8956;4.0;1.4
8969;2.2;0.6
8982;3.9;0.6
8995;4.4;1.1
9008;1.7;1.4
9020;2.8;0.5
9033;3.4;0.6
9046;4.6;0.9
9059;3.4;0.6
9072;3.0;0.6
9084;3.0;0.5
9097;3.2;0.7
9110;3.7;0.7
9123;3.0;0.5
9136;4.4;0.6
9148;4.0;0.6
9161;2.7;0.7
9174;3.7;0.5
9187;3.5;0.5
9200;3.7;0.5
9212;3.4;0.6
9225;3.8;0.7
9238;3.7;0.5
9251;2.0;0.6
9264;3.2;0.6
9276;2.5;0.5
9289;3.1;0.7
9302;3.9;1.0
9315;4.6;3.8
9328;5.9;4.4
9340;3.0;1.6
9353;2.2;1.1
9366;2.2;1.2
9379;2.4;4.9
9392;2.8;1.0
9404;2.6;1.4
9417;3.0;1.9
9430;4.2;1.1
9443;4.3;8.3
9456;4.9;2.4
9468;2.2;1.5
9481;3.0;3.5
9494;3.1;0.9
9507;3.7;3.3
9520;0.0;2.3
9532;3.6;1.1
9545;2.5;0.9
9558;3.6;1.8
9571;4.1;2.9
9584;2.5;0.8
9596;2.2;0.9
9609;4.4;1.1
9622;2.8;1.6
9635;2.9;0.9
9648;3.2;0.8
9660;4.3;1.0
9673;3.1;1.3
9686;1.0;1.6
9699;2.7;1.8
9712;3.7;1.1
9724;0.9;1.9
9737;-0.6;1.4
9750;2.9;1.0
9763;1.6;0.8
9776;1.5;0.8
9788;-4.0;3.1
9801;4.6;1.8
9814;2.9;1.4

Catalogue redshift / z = 0.05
